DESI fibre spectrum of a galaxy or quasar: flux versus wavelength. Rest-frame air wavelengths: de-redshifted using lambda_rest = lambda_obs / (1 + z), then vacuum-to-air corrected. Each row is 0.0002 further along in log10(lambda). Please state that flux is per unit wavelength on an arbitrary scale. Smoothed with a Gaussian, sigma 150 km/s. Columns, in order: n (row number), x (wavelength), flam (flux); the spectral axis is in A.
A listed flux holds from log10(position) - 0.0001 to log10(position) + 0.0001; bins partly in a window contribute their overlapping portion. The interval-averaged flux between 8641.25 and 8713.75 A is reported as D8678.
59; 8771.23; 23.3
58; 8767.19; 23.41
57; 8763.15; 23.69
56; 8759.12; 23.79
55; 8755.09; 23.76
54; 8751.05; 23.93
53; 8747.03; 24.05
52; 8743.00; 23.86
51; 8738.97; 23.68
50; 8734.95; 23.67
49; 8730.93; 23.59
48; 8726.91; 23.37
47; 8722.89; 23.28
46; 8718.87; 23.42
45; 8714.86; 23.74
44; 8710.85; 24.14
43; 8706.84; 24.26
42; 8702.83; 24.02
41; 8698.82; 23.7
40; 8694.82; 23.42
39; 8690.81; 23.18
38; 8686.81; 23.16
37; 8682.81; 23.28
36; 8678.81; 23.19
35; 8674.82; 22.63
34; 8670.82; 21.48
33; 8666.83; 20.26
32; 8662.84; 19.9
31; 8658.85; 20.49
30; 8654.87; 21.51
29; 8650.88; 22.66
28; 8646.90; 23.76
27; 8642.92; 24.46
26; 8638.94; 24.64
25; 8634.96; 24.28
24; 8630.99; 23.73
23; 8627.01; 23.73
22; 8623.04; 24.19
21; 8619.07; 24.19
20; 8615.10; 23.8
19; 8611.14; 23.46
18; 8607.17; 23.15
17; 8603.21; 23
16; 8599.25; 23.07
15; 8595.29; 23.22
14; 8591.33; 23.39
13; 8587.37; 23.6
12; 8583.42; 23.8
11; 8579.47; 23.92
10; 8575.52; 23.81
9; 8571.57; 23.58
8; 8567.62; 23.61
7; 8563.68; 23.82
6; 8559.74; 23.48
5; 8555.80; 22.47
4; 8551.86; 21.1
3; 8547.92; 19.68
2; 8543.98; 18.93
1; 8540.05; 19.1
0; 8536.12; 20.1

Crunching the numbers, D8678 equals 22.8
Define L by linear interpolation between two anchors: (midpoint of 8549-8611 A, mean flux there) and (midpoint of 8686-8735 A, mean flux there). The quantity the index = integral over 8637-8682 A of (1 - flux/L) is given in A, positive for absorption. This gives 2.2 A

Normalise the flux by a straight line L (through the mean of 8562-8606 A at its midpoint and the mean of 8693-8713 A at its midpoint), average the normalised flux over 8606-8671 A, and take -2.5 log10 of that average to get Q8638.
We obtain 0.034 mag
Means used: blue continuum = 23.5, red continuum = 23.9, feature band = 23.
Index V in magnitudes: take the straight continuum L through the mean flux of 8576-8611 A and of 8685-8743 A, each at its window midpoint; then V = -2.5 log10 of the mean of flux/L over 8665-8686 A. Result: 0.06 mag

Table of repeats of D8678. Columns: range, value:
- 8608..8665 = 23.2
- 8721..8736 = 23.5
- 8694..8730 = 23.7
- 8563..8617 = 23.5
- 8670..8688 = 22.8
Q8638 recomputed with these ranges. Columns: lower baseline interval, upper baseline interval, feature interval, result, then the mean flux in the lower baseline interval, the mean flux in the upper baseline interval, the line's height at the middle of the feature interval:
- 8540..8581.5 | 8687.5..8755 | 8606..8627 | -0.05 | 22.3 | 23.7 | 22.8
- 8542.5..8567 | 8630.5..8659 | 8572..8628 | -0.05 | 21.7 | 23.3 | 22.5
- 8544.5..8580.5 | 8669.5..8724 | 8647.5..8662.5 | 0.08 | 22.6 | 23.4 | 23.1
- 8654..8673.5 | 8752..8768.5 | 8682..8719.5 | -0.08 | 20.8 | 23.7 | 21.9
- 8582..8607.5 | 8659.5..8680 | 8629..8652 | -0.09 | 23.3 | 21.4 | 22.1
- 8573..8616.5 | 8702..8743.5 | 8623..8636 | -0.02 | 23.5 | 23.7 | 23.5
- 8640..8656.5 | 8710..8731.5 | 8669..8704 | 0.01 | 23.2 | 23.6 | 23.4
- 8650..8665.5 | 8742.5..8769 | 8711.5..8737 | -0.03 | 21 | 23.8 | 22.9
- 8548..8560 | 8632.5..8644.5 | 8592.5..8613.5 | 0.01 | 21.8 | 24.4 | 23.3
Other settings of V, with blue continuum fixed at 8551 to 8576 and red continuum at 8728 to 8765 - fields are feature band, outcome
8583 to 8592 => -0.02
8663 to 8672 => 0.14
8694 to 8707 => -0.01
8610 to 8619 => -0.02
